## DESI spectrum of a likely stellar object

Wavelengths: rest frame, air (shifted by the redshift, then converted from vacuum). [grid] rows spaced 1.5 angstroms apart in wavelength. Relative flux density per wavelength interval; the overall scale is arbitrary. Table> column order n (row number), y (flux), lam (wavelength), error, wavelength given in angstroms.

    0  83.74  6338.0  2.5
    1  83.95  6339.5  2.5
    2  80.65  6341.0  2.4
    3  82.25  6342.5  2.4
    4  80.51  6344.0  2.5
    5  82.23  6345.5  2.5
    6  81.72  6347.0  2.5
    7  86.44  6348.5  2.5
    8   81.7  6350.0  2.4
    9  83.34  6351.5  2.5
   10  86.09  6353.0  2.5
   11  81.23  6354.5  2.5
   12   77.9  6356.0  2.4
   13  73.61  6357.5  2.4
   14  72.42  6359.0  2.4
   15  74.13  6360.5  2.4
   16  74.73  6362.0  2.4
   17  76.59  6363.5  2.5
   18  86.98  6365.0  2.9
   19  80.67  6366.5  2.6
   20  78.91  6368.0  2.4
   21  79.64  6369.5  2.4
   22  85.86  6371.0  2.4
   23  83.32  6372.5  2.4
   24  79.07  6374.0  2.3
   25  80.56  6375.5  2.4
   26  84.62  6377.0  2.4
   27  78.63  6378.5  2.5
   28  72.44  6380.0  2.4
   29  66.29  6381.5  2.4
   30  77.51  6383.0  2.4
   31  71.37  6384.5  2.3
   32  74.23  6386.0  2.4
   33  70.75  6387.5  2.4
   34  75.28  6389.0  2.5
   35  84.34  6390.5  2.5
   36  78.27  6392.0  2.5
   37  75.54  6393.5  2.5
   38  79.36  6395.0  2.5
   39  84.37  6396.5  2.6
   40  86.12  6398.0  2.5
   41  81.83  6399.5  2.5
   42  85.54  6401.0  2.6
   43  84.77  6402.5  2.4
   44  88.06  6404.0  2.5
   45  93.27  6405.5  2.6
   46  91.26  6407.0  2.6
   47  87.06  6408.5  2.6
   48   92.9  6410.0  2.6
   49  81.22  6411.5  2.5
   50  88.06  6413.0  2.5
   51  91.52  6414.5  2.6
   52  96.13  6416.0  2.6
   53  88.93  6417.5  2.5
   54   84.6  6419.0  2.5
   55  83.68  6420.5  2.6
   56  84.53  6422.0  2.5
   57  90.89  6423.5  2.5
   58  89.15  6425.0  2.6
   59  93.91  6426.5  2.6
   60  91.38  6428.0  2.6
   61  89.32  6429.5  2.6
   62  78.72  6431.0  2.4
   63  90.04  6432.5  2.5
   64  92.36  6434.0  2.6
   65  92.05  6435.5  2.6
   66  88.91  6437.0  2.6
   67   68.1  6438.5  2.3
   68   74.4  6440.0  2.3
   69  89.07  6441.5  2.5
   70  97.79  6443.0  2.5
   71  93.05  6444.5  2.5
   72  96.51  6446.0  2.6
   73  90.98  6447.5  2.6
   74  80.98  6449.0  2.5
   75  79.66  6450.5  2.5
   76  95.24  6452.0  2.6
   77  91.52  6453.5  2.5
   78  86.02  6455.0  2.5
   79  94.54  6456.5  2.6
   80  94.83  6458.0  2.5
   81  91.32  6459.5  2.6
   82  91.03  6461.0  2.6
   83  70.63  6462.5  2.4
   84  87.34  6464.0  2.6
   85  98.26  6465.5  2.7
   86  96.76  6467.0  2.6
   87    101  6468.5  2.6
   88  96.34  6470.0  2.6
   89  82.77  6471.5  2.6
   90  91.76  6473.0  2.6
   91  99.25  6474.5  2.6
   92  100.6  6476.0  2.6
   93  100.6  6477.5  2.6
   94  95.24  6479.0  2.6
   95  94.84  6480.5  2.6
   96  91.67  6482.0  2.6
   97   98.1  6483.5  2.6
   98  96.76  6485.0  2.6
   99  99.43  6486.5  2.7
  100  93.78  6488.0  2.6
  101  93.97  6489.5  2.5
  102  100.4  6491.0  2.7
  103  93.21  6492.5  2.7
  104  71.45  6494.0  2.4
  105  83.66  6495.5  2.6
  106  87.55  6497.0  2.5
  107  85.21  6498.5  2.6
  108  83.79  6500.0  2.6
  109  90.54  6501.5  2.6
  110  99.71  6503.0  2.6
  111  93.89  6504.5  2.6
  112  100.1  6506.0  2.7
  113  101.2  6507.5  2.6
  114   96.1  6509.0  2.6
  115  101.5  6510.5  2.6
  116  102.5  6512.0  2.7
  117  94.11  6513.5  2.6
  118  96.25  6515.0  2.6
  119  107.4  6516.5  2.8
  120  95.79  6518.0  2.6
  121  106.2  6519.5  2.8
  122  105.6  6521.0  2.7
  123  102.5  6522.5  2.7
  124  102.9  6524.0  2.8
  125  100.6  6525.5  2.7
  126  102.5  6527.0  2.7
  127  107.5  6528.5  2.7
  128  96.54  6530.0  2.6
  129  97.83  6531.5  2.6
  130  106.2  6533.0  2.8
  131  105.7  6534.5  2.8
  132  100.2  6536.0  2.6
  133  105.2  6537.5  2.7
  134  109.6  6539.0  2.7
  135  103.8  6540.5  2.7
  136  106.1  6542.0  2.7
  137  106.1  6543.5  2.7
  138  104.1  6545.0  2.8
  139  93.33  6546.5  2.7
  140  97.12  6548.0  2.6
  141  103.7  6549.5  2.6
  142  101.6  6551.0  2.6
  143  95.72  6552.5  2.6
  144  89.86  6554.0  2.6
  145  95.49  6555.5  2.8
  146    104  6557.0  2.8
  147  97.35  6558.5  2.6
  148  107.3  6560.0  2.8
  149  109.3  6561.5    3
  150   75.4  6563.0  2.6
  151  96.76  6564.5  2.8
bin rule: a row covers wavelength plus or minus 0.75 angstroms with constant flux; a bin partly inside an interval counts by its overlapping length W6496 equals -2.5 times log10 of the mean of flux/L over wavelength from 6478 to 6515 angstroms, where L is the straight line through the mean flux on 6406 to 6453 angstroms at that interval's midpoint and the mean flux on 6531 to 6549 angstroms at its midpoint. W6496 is 0.04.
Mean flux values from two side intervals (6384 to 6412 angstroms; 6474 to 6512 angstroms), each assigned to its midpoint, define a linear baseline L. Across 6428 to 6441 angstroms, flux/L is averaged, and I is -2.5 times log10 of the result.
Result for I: 0.028 mag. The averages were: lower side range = 82.5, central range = 84.7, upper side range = 94.2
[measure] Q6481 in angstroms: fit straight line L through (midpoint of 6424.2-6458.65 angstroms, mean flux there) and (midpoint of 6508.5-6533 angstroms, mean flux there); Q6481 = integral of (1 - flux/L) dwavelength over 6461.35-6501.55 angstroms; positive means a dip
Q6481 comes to 1.2 angstroms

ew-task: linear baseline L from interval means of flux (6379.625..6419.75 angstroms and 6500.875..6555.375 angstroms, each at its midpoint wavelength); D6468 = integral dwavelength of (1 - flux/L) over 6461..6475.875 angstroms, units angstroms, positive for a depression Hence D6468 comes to 0.08 angstroms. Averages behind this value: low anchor 82.7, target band 91.9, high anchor 101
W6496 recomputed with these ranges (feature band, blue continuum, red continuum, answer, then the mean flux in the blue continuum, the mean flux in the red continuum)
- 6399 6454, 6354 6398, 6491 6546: -0.03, 78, 98.7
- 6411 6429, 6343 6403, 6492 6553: -0.04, 79.5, 98.7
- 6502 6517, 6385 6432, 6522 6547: 0.01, 85.3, 103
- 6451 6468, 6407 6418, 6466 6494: 0.03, 89.5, 95.3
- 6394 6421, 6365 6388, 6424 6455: -0.05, 78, 88.1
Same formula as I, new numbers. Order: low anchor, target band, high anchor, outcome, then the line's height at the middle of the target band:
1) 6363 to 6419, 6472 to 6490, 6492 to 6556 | -0.03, 93.2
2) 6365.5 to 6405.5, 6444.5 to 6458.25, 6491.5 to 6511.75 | -0.04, 86.6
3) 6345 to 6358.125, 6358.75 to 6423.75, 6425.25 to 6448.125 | 0.04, 84.8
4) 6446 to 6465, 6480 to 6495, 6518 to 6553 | 0.01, 94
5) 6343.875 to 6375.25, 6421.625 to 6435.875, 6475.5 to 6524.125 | -0.02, 88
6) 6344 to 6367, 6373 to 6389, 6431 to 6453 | 0.09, 82.2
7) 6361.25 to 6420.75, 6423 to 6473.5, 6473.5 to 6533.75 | 0.00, 89.6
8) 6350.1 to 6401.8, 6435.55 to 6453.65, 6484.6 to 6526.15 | 0.01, 87.9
